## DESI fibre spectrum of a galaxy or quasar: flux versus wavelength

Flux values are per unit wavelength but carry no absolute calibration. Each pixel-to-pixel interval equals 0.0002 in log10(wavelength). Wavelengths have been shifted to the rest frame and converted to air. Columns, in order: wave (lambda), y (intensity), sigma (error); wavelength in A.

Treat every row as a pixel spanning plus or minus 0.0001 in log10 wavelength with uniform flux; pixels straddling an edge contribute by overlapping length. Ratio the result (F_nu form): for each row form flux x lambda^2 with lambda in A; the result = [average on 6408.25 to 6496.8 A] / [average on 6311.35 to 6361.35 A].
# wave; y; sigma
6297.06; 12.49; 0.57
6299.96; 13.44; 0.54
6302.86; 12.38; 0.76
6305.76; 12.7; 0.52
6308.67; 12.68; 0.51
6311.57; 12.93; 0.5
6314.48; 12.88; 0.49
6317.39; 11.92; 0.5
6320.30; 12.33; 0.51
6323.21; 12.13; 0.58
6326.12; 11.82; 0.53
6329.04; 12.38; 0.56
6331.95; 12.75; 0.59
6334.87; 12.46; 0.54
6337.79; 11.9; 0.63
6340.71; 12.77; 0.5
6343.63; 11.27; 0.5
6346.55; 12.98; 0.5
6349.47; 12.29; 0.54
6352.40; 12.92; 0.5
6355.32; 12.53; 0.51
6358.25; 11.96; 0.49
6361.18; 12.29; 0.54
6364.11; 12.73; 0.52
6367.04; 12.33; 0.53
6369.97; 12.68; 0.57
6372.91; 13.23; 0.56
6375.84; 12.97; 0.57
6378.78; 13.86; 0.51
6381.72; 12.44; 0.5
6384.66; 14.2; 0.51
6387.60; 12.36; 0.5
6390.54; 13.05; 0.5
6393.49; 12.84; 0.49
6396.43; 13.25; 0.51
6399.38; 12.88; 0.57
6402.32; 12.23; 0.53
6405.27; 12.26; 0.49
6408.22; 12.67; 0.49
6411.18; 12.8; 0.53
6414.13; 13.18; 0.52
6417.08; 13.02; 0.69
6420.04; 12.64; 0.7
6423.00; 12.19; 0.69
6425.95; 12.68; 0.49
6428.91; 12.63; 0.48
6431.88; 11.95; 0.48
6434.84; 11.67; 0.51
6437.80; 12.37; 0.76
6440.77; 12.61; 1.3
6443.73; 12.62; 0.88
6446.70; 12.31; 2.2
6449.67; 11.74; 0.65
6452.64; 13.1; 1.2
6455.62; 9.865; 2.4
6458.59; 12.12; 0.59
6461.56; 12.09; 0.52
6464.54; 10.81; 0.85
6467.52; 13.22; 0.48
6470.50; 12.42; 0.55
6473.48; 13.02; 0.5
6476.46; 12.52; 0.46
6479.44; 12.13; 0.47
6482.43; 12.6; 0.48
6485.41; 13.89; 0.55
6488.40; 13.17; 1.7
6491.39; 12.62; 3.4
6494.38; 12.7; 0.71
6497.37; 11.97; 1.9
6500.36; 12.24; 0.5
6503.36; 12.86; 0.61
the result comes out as 1.0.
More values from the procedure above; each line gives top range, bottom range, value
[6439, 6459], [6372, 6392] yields 0.94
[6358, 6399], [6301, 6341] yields 1.06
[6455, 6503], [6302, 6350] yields 1.05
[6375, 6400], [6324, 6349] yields 1.08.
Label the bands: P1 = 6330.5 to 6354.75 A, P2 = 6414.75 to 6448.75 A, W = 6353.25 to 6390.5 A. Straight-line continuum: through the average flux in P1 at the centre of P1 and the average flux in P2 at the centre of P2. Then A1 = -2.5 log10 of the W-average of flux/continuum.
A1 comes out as -0.03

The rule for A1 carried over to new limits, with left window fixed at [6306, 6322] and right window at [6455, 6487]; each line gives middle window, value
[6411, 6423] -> -0.04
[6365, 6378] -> -0.03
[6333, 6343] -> 0.02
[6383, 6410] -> -0.04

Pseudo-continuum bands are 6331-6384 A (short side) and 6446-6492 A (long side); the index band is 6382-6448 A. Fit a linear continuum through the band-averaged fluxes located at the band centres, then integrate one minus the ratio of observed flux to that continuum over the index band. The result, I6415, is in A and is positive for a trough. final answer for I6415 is -1.0 A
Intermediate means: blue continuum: 12.6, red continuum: 12.3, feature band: 12.7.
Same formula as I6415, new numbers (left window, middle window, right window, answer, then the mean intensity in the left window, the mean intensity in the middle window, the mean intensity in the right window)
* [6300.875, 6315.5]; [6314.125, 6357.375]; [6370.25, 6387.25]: 2.0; 12.7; 12.3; 13.2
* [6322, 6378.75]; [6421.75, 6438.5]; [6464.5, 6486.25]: 0.5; 12.5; 12.2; 12.7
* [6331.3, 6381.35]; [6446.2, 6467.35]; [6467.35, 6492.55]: 1.6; 12.6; 11.8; 12.8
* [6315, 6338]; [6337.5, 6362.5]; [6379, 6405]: 0.3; 12.3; 12.3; 12.9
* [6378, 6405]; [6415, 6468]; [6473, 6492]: 2.9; 13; 12.2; 12.9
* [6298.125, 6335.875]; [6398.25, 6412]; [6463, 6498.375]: 0.0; 12.5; 12.5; 12.6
